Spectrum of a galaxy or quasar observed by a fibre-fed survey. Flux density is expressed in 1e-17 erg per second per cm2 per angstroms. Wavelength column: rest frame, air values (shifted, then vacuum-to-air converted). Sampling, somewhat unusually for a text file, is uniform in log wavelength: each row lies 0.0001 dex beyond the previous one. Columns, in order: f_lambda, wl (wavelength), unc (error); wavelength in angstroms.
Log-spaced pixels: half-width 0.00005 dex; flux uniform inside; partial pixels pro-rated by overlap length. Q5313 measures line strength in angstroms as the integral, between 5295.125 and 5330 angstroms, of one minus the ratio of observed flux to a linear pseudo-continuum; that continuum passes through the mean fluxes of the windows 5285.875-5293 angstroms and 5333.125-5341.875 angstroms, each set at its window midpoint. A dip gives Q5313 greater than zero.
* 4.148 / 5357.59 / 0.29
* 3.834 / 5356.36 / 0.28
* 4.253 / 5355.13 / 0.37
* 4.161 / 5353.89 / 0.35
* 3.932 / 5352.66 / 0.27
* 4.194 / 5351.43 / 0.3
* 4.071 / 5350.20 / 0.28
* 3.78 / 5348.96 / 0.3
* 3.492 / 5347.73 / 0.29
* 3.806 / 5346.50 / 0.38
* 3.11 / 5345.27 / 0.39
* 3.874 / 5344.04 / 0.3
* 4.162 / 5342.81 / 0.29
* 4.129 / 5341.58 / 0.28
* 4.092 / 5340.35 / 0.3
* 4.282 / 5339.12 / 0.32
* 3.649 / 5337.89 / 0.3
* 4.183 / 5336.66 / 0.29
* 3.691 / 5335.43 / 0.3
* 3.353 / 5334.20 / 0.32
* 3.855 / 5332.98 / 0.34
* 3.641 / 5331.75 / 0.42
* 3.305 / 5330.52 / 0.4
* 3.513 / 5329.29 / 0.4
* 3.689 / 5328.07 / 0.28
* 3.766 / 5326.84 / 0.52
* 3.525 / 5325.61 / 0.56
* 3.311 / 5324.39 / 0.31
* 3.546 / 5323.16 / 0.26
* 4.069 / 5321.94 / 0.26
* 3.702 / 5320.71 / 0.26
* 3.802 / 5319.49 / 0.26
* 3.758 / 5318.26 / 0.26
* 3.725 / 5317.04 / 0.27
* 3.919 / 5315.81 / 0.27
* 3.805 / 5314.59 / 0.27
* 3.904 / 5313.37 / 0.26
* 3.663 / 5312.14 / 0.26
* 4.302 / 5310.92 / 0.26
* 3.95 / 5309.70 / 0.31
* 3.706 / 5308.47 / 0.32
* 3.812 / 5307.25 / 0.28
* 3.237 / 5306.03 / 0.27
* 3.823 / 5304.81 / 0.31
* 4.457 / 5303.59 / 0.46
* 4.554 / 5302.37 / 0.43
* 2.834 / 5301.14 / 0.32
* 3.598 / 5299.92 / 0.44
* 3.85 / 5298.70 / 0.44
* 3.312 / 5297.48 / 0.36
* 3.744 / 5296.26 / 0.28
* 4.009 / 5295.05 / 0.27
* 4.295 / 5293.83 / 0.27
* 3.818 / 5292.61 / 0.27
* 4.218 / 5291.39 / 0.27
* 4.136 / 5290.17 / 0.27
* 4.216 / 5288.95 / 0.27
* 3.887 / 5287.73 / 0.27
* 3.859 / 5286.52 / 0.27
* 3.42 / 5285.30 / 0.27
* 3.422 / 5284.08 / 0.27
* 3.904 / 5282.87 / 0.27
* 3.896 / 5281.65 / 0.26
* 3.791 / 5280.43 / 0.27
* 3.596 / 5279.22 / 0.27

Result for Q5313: 1.9 angstroms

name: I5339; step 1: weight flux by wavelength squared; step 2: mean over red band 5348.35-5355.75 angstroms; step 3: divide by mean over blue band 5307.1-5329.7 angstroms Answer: 1.09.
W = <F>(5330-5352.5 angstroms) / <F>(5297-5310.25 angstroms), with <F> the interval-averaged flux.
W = 1.02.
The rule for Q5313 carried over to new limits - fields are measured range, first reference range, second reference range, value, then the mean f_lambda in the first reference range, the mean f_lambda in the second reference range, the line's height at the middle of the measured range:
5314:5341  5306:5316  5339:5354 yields 0.96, 3.84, 3.91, 3.87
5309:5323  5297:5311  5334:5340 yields -0.20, 3.77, 3.87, 3.81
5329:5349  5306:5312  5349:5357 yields 1.12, 3.85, 4.05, 3.99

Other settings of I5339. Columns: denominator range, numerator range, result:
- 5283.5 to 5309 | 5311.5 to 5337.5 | 0.98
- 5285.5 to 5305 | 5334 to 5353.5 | 1.01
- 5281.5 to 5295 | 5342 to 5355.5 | 1.02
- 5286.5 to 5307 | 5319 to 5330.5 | 0.95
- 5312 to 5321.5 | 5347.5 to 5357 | 1.06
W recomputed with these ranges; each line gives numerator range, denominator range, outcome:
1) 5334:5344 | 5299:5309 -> 1.05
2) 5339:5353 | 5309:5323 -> 1.01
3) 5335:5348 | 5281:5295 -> 0.99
